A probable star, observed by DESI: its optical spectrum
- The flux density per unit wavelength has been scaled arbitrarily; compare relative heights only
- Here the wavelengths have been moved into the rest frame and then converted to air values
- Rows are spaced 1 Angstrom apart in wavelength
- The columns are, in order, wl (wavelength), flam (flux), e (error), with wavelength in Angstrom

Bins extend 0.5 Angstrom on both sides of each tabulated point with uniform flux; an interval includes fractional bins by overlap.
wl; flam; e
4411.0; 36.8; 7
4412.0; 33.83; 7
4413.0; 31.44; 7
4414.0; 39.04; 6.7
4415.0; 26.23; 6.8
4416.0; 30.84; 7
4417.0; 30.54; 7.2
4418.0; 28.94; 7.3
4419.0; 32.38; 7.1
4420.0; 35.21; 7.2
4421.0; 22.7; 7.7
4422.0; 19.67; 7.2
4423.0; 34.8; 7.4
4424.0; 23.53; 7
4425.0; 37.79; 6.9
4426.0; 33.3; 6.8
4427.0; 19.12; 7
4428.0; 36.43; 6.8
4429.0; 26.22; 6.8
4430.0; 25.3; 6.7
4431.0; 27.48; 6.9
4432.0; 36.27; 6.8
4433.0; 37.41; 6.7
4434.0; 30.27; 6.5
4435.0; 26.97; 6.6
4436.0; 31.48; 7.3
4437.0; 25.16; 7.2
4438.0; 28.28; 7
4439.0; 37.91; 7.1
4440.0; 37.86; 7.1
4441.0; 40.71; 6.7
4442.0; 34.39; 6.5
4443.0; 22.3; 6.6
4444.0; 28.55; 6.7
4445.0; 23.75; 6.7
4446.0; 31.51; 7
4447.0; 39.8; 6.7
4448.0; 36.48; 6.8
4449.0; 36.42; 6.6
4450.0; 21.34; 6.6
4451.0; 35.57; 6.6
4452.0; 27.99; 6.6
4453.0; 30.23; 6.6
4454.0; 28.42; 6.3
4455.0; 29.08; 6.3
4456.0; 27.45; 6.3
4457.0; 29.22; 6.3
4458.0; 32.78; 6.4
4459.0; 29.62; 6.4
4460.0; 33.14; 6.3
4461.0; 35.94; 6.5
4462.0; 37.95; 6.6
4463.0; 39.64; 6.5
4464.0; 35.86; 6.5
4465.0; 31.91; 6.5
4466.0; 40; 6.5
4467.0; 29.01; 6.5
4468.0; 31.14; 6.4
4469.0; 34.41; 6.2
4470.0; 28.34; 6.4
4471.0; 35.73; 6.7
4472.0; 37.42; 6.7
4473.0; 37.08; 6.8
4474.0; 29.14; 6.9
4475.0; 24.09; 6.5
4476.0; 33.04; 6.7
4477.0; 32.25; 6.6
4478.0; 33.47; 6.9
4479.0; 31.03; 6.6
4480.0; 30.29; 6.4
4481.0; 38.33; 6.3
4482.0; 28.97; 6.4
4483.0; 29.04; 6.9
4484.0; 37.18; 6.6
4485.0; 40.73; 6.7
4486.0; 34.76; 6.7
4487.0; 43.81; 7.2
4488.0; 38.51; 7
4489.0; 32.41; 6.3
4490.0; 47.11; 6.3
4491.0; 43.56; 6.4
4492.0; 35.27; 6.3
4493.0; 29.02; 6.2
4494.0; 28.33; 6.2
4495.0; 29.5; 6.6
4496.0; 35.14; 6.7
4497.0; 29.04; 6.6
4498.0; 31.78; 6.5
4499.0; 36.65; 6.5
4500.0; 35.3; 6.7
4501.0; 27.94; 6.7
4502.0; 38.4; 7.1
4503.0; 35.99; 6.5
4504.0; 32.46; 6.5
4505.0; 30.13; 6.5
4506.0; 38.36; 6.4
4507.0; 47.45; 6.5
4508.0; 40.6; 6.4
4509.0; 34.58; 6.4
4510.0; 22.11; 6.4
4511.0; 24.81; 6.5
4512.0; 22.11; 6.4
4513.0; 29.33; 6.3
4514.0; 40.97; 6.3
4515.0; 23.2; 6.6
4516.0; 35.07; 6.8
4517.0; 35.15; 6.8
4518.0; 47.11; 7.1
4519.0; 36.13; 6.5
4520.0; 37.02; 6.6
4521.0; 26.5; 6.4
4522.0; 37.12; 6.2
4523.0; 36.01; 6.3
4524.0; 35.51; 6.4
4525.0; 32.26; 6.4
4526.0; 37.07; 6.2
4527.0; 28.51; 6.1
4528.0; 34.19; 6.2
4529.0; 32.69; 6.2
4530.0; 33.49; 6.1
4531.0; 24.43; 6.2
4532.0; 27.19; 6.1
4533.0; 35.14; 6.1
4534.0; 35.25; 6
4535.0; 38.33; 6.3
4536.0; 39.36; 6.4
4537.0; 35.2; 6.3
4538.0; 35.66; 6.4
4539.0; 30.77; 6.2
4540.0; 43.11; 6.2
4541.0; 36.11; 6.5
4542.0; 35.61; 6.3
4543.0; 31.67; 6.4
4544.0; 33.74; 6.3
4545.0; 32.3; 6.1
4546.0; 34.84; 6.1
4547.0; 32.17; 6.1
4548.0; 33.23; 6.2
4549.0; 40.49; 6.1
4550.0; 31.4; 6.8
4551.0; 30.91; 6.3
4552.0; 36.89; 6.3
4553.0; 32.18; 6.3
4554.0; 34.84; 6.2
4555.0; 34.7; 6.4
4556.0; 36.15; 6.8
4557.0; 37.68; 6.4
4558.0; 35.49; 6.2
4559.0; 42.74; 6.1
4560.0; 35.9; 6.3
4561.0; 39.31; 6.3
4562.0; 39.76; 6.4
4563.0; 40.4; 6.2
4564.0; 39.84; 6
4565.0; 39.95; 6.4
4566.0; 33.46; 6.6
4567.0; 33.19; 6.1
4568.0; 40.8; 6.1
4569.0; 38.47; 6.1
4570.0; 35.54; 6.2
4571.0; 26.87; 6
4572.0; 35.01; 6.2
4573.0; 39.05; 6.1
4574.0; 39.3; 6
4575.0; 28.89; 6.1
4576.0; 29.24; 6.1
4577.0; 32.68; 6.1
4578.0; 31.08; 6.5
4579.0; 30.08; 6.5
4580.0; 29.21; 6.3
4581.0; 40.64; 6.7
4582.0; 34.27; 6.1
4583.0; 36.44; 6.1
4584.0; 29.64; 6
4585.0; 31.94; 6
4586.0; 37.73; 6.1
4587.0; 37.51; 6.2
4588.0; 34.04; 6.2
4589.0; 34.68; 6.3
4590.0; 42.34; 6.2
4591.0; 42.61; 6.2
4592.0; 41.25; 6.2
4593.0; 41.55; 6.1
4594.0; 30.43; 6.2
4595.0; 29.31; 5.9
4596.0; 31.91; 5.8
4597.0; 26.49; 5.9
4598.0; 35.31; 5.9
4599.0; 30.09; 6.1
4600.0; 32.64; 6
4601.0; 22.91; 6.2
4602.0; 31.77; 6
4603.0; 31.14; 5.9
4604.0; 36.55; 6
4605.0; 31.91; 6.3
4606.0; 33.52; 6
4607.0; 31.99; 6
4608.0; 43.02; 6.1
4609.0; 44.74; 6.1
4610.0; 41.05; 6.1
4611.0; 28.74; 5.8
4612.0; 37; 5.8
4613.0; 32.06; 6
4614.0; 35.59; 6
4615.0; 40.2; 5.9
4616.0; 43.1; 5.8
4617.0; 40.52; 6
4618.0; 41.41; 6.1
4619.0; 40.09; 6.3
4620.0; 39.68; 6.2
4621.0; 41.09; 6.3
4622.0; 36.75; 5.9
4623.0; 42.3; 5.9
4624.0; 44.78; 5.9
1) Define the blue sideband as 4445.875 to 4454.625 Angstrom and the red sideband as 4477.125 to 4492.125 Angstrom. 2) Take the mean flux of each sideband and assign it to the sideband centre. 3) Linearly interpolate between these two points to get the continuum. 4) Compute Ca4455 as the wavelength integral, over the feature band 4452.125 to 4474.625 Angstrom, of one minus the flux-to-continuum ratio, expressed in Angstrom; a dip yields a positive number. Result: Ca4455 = 0.6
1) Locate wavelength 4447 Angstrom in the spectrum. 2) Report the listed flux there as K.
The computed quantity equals 39.8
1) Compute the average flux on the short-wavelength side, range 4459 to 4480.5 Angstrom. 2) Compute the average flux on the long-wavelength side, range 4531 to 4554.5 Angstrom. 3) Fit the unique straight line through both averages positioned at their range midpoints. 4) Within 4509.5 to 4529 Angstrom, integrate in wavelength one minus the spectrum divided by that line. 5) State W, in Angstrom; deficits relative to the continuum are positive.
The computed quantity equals 0.8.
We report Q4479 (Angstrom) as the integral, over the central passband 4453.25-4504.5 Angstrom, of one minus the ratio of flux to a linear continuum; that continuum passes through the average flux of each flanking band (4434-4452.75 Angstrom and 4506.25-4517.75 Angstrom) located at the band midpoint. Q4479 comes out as -2.43 Angstrom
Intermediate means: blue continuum 31.4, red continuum 32.8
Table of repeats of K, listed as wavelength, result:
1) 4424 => 23.53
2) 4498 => 31.78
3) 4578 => 31.08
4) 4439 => 37.91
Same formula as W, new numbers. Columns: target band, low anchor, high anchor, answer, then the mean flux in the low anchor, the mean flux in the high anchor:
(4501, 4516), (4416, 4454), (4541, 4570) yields 0.5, 30.6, 36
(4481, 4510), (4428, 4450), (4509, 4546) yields -2.3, 31.5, 33.4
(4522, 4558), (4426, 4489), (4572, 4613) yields -0.8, 32.3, 34.3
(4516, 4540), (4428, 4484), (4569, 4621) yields -0.7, 32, 35.1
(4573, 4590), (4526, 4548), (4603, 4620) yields 1.0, 33.9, 37.5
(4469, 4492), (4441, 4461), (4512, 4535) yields -2.1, 30.8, 33.5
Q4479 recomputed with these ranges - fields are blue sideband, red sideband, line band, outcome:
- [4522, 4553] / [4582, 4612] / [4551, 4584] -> -1.04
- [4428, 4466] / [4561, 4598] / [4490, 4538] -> -0.38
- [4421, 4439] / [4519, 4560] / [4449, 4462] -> 0.00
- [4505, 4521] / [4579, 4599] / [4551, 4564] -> -0.97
